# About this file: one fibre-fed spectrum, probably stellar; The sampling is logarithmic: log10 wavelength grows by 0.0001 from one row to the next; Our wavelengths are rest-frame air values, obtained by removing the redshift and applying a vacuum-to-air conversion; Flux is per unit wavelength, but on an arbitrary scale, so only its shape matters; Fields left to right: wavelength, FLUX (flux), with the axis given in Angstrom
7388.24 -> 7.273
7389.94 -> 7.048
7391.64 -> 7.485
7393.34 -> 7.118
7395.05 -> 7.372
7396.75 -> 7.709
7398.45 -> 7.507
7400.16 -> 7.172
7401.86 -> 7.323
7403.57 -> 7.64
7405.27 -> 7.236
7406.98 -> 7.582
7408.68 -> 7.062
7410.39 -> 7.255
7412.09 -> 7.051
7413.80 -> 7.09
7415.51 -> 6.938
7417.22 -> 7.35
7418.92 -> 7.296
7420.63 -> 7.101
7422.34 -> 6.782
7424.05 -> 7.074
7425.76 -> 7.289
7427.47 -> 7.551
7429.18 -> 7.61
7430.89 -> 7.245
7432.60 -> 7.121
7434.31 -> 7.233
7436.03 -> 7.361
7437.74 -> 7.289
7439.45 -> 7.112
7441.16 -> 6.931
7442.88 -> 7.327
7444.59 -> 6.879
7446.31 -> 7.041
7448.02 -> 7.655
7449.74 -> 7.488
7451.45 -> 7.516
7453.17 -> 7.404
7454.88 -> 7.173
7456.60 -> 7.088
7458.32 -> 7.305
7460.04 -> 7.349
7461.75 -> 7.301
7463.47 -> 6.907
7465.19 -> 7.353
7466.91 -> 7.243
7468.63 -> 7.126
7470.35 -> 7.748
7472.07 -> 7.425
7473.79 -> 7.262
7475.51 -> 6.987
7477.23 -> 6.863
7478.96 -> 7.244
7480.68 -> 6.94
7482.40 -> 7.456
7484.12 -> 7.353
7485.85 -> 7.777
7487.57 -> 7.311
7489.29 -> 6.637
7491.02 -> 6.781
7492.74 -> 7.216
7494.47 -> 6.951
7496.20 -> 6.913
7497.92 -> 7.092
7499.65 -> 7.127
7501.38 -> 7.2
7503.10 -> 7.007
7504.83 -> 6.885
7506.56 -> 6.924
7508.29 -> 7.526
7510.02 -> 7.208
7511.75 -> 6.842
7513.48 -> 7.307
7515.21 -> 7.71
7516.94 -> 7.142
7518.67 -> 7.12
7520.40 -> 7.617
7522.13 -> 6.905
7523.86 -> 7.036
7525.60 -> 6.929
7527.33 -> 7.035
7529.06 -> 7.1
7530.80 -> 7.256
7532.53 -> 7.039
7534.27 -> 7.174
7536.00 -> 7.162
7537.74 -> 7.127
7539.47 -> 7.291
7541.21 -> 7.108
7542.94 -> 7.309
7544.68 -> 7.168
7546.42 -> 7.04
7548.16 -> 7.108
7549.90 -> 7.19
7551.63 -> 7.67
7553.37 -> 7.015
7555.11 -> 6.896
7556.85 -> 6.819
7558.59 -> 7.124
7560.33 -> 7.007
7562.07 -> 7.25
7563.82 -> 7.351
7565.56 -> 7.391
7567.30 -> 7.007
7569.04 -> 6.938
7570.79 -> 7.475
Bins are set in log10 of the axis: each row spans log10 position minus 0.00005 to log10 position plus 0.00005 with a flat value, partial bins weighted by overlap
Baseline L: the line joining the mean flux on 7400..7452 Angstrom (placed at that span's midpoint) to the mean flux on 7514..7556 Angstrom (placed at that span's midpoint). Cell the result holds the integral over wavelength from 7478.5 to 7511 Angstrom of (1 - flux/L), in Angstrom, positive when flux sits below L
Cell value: 0.3 Angstrom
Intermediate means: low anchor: 7.25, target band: 7.13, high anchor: 7.17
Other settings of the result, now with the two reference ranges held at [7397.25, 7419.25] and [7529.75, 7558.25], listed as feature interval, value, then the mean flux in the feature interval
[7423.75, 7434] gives -0.09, 7.33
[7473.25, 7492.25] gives 0.16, 7.15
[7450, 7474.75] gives -0.27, 7.3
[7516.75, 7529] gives 0.10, 7.11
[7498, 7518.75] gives 0.05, 7.16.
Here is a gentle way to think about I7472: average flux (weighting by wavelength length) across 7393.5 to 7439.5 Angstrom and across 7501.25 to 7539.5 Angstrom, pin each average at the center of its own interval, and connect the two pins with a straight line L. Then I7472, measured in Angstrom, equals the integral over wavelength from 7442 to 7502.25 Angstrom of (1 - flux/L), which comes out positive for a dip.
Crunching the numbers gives 0.0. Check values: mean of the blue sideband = 7.27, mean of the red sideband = 7.15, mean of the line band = 7.21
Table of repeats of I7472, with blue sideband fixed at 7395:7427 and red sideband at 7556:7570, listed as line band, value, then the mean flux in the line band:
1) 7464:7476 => -0.18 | 7.3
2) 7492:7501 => 0.14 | 7.06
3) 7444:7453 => -0.14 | 7.33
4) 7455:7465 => 0.01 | 7.2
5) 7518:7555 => -0.11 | 7.16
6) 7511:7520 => -0.12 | 7.25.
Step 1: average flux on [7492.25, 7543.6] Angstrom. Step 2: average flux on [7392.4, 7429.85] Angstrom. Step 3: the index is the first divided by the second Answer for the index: 0.98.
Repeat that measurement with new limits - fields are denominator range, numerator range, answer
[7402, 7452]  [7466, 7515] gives 0.99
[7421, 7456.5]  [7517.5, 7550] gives 0.99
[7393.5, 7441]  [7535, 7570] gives 0.98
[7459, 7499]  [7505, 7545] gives 1.00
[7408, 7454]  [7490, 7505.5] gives 0.97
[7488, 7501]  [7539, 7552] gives 1.03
